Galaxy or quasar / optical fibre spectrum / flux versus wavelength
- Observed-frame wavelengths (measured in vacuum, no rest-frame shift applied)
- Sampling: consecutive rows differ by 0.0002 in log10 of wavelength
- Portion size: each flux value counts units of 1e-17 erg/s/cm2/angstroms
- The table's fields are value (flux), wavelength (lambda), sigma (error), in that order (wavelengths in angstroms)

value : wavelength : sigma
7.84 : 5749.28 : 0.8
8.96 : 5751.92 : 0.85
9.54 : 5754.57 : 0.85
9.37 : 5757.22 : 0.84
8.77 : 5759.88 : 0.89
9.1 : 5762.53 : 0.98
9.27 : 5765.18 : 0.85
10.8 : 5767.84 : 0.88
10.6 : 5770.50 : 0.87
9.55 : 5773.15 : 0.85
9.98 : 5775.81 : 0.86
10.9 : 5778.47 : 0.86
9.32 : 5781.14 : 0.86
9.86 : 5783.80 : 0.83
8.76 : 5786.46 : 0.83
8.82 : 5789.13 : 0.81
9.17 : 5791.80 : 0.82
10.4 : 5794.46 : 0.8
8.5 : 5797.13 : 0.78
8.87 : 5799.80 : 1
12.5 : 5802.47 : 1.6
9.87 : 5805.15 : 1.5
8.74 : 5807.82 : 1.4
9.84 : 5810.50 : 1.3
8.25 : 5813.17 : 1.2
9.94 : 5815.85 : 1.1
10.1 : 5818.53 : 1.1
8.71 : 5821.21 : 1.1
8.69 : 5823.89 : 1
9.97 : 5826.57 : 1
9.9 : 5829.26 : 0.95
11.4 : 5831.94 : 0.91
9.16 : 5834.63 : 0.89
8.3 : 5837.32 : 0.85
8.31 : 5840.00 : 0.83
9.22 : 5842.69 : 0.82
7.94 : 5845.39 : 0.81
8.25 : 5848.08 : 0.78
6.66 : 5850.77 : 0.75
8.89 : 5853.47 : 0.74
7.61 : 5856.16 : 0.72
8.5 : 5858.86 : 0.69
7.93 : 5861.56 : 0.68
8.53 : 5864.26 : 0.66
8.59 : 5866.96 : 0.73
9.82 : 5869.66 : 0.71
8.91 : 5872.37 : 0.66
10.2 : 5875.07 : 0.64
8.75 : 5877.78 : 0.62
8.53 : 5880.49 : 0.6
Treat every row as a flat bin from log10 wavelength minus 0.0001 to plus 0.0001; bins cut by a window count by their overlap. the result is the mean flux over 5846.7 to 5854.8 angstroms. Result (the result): 7.93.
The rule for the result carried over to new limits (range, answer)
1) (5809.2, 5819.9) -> 9.53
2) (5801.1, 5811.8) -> 10.2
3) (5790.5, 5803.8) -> 9.9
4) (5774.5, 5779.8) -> 10.4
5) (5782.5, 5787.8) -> 9.31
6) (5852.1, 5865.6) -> 8.29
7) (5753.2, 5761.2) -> 9.22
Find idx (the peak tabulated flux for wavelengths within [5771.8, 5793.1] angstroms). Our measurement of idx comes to 10.9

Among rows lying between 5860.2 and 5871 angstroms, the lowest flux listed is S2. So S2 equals 7.93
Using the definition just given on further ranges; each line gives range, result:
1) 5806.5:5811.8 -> 8.74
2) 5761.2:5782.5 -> 9.1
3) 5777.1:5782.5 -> 9.32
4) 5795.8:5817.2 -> 8.25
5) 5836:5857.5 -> 6.66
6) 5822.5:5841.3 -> 8.3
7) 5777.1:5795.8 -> 8.76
